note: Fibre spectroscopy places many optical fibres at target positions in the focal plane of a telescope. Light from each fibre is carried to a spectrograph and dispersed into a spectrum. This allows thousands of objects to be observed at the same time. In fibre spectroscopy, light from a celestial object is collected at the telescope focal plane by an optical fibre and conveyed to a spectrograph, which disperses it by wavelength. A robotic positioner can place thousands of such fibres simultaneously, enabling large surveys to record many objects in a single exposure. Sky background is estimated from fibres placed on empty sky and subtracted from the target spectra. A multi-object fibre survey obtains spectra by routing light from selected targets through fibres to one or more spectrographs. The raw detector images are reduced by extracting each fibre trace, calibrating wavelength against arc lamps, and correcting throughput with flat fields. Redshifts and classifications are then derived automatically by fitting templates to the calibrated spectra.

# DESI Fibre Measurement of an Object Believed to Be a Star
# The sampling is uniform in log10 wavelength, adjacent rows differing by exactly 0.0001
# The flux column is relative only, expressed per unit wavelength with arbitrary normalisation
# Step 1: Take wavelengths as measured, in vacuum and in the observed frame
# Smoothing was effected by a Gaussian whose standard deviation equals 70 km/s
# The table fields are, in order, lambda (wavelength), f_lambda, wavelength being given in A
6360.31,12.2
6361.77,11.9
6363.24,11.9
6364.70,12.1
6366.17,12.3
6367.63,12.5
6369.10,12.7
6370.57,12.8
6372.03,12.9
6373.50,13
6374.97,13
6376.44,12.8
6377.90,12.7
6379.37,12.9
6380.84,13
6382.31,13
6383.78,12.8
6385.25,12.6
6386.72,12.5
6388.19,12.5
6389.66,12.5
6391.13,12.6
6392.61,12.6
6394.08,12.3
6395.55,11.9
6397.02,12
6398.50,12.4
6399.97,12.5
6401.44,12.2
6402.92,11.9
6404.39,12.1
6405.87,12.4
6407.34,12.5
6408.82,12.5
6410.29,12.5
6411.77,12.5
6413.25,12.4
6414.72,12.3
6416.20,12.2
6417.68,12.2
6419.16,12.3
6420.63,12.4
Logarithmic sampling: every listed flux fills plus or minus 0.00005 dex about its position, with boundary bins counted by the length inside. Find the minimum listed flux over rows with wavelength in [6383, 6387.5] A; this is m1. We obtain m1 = 12.5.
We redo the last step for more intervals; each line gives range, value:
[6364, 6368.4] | 12.1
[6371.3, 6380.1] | 12.7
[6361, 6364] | 11.9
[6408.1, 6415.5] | 12.3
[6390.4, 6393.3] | 12.6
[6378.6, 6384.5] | 12.8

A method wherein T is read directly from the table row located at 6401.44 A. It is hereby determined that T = 12.2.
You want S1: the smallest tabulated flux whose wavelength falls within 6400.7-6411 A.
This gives 11.9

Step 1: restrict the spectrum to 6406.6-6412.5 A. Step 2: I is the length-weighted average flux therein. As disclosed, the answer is 12.5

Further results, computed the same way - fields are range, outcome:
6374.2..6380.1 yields 12.9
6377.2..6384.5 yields 12.9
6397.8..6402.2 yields 12.4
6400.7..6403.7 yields 12.1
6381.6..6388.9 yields 12.7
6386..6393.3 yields 12.5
